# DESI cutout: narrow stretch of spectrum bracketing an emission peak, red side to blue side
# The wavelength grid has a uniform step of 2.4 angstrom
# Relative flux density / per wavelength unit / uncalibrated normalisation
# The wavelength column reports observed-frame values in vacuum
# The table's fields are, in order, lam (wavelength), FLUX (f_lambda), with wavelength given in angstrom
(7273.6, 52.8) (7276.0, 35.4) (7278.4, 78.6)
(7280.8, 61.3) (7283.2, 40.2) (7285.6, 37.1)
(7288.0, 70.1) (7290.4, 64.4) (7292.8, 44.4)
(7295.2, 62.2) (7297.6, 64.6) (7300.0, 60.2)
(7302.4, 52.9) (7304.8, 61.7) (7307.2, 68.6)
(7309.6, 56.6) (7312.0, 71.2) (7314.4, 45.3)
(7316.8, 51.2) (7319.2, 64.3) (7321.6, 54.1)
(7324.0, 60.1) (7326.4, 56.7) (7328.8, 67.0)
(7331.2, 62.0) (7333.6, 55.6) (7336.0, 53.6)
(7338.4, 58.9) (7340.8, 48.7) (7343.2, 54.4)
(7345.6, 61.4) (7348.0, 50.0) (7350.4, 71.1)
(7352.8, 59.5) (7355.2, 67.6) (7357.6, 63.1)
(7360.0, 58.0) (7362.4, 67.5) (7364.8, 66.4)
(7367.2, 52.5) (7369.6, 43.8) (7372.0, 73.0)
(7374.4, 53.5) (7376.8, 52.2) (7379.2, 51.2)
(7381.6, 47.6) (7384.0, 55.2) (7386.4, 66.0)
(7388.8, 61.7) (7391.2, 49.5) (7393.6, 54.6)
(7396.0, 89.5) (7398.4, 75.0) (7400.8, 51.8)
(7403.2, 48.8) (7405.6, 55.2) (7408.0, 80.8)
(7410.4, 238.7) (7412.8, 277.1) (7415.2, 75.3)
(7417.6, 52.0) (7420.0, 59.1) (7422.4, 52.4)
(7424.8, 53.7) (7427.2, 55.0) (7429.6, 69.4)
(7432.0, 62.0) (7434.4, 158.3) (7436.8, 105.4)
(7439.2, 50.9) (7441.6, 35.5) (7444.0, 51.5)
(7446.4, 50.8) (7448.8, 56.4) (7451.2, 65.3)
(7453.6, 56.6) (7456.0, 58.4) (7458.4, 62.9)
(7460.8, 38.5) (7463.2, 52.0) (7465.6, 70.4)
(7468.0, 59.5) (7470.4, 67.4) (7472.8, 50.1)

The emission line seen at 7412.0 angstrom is H-alpha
